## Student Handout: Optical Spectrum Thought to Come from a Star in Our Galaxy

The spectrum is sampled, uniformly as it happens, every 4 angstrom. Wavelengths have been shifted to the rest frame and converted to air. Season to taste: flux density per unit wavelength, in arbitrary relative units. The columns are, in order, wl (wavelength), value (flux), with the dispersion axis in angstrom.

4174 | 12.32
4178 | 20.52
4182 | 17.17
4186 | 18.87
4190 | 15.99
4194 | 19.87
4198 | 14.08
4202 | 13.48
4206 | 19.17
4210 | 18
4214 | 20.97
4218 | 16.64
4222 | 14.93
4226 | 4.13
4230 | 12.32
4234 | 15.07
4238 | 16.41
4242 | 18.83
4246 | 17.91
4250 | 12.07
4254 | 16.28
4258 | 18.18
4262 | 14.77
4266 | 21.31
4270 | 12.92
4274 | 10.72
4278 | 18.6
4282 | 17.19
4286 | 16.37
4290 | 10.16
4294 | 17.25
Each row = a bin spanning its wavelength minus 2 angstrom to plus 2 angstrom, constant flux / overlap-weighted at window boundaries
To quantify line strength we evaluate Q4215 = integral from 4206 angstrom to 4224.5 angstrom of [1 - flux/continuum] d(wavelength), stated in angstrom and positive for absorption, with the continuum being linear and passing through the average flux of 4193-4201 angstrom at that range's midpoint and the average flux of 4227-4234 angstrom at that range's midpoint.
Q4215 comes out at -4.66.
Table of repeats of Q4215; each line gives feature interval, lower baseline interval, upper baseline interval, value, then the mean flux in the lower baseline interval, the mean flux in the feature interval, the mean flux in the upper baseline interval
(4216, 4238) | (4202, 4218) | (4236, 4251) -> 5.6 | 18.3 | 13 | 16.6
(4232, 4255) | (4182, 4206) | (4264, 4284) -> 0.4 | 16.7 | 16.1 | 16.1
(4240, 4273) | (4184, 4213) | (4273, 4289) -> -0.4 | 17.2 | 16.4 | 15.7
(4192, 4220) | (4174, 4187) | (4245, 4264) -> -0.6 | 17.8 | 17.5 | 15.7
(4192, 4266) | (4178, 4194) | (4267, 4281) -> 2.5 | 18.1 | 15.9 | 14.8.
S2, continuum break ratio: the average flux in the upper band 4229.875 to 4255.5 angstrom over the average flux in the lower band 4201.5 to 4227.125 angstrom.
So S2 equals 1.0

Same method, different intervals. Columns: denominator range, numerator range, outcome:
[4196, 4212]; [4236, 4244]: 1.09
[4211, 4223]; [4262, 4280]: 0.89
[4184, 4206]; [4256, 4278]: 0.95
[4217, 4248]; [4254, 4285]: 1.12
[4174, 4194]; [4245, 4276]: 0.87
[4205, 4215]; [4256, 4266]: 0.91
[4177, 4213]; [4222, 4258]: 0.82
